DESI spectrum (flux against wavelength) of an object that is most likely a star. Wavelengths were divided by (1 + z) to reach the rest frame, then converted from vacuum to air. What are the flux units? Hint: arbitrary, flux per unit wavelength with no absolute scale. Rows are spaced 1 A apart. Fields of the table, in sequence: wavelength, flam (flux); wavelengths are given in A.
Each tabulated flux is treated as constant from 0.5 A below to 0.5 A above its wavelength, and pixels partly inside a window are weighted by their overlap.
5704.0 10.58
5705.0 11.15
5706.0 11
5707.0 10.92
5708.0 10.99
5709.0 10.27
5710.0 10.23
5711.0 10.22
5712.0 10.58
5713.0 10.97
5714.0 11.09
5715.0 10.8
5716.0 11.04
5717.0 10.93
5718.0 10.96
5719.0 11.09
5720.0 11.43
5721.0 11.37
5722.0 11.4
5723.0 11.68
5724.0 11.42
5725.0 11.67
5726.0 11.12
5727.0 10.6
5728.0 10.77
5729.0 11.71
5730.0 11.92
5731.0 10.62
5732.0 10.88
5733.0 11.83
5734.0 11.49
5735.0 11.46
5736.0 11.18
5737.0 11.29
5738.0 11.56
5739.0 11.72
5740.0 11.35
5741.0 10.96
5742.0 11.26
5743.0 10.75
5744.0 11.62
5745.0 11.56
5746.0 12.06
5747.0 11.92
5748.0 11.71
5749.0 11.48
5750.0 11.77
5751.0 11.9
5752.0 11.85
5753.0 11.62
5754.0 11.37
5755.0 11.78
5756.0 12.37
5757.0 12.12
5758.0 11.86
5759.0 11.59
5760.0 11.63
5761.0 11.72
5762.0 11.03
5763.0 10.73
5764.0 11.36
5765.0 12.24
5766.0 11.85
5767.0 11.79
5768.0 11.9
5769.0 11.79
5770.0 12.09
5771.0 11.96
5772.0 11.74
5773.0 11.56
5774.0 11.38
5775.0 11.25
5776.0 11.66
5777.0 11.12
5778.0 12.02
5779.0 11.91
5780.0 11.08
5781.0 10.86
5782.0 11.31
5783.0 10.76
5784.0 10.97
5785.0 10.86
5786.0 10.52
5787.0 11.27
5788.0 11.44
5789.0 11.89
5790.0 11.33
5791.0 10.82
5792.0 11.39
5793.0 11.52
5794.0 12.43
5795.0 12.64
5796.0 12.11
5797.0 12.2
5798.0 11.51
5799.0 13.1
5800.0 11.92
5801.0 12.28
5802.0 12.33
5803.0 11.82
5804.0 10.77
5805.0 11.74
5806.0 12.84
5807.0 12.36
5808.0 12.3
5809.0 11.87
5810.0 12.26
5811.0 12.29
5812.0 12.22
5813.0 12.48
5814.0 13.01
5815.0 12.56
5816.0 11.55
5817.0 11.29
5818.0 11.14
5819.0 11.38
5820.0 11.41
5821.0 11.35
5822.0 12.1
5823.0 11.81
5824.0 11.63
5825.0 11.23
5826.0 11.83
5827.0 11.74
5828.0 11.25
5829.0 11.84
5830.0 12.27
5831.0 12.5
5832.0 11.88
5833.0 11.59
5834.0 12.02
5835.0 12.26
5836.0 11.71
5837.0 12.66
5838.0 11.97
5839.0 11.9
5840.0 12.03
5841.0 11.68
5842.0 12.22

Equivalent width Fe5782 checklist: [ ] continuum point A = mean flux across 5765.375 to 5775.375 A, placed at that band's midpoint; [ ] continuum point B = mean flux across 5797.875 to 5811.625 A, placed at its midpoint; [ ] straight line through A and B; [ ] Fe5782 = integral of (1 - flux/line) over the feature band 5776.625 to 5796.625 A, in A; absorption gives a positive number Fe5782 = 0.8 A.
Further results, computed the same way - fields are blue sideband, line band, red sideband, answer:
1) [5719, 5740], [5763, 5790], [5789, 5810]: 0.7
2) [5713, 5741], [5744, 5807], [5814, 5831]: -1.0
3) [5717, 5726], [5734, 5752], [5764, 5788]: -0.2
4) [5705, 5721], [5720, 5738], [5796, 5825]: -0.5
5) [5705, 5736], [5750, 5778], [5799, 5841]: -0.5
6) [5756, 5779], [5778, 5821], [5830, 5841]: 0.3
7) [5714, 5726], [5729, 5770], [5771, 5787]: -1.1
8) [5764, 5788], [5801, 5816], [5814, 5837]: -0.6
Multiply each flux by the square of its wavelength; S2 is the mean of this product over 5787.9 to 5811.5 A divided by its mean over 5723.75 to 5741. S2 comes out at 1.1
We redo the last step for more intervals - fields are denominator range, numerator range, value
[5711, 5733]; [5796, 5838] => 1.11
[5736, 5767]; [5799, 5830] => 1.05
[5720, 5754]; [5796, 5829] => 1.07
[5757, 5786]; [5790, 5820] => 1.05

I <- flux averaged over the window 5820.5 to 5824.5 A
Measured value 11.7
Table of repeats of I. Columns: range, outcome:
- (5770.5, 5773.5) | 11.8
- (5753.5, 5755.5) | 11.6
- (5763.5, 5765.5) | 11.8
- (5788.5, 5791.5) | 11.3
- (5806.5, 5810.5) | 12.2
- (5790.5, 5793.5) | 11.2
